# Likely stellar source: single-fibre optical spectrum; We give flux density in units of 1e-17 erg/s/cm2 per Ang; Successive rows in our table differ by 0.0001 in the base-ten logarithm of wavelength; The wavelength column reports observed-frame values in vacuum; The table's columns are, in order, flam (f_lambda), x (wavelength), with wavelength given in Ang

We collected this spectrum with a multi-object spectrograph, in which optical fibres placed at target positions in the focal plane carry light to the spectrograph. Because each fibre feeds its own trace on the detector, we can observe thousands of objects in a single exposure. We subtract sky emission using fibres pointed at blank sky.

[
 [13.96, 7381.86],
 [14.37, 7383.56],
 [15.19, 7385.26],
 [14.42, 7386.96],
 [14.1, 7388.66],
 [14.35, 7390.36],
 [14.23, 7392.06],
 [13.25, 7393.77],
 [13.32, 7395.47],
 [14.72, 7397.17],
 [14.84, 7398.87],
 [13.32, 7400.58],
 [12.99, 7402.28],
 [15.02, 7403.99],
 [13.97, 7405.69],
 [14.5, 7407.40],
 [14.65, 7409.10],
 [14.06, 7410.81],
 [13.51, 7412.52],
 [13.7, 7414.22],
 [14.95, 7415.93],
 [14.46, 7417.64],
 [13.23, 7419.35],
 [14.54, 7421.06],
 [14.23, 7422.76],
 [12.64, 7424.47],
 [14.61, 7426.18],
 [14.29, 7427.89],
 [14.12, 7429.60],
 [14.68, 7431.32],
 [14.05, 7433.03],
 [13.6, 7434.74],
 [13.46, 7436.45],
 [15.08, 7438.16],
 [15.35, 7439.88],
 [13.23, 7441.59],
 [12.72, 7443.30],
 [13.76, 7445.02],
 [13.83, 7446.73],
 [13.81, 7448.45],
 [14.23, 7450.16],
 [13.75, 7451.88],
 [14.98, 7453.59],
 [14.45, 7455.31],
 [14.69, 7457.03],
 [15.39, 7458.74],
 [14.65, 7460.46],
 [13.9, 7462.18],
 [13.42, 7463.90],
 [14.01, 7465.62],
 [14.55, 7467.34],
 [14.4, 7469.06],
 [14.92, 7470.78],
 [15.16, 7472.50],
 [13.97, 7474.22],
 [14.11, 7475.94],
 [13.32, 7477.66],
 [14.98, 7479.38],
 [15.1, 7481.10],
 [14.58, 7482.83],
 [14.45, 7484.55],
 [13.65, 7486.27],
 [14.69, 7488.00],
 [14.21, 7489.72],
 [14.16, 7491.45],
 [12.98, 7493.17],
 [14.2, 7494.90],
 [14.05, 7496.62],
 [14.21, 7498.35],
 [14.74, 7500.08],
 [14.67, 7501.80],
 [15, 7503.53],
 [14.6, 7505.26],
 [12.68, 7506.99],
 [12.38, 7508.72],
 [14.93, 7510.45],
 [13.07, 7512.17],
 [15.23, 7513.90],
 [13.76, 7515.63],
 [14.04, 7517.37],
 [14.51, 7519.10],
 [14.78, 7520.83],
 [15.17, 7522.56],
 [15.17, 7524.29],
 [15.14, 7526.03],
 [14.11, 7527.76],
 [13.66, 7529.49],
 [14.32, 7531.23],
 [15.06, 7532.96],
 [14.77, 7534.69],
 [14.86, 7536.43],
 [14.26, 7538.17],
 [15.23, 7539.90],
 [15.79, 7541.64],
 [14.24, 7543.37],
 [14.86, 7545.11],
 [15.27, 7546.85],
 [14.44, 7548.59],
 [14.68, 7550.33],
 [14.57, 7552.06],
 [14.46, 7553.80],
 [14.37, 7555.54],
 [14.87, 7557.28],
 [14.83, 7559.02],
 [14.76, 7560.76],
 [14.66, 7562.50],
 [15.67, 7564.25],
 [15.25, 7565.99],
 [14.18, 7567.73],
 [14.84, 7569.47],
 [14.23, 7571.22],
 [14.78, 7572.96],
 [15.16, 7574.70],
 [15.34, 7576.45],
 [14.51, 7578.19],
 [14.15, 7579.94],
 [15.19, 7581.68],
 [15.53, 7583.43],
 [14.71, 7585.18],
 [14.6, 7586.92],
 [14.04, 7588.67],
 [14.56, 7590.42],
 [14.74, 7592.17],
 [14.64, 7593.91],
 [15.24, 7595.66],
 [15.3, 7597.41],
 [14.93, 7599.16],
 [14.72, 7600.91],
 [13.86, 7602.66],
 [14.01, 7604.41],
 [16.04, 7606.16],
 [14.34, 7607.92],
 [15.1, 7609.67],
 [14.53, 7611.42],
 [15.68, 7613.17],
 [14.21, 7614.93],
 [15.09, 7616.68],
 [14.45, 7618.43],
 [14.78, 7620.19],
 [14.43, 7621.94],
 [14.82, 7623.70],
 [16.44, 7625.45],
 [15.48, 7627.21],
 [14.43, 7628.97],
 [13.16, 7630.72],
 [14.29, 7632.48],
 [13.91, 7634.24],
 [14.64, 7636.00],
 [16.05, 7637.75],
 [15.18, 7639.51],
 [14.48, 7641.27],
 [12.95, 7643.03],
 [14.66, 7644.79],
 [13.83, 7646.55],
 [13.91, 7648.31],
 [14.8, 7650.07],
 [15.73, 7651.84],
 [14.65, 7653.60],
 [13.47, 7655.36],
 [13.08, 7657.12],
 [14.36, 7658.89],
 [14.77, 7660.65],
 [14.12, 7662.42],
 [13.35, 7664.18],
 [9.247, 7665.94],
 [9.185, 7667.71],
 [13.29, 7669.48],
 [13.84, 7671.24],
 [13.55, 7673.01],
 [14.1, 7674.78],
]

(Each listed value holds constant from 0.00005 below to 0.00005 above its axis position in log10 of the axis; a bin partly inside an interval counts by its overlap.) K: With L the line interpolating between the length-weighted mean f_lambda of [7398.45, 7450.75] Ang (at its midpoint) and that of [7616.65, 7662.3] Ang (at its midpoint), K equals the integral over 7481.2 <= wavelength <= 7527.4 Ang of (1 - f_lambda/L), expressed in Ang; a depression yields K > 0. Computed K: -0.22 Ang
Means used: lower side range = 14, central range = 14.3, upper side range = 14.5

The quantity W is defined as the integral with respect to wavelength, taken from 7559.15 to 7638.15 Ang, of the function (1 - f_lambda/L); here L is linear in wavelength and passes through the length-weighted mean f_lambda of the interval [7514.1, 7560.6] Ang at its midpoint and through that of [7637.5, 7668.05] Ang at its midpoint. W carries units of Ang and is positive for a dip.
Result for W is -3.19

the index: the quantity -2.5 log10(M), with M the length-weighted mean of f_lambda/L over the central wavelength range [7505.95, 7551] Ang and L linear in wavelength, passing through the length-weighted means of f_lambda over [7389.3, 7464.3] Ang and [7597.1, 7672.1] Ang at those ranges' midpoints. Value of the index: -0.02 mag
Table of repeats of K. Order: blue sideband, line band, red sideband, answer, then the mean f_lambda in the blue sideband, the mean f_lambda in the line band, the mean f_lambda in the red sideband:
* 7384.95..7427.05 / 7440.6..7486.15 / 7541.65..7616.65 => 0.3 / 14.1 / 14.2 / 14.8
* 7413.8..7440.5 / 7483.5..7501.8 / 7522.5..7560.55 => 0.4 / 14.2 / 14.2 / 14.7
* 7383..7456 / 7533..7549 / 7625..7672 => -1.0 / 14.1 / 14.9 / 14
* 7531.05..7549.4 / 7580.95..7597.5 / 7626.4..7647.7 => -0.2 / 14.8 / 14.8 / 14.4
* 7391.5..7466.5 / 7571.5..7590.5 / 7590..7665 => -0.4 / 14.1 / 14.8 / 14.6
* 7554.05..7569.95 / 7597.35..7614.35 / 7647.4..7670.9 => -0.8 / 14.8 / 14.8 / 13.4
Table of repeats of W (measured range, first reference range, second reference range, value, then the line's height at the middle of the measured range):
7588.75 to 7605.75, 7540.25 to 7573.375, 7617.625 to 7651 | -0.01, 14.7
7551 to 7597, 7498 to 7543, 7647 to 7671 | -2.34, 14.1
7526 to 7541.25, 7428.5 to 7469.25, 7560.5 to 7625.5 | -0.07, 14.5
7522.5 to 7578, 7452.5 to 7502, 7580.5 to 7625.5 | -0.57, 14.6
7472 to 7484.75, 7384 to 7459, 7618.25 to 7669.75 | -0.29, 14.1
